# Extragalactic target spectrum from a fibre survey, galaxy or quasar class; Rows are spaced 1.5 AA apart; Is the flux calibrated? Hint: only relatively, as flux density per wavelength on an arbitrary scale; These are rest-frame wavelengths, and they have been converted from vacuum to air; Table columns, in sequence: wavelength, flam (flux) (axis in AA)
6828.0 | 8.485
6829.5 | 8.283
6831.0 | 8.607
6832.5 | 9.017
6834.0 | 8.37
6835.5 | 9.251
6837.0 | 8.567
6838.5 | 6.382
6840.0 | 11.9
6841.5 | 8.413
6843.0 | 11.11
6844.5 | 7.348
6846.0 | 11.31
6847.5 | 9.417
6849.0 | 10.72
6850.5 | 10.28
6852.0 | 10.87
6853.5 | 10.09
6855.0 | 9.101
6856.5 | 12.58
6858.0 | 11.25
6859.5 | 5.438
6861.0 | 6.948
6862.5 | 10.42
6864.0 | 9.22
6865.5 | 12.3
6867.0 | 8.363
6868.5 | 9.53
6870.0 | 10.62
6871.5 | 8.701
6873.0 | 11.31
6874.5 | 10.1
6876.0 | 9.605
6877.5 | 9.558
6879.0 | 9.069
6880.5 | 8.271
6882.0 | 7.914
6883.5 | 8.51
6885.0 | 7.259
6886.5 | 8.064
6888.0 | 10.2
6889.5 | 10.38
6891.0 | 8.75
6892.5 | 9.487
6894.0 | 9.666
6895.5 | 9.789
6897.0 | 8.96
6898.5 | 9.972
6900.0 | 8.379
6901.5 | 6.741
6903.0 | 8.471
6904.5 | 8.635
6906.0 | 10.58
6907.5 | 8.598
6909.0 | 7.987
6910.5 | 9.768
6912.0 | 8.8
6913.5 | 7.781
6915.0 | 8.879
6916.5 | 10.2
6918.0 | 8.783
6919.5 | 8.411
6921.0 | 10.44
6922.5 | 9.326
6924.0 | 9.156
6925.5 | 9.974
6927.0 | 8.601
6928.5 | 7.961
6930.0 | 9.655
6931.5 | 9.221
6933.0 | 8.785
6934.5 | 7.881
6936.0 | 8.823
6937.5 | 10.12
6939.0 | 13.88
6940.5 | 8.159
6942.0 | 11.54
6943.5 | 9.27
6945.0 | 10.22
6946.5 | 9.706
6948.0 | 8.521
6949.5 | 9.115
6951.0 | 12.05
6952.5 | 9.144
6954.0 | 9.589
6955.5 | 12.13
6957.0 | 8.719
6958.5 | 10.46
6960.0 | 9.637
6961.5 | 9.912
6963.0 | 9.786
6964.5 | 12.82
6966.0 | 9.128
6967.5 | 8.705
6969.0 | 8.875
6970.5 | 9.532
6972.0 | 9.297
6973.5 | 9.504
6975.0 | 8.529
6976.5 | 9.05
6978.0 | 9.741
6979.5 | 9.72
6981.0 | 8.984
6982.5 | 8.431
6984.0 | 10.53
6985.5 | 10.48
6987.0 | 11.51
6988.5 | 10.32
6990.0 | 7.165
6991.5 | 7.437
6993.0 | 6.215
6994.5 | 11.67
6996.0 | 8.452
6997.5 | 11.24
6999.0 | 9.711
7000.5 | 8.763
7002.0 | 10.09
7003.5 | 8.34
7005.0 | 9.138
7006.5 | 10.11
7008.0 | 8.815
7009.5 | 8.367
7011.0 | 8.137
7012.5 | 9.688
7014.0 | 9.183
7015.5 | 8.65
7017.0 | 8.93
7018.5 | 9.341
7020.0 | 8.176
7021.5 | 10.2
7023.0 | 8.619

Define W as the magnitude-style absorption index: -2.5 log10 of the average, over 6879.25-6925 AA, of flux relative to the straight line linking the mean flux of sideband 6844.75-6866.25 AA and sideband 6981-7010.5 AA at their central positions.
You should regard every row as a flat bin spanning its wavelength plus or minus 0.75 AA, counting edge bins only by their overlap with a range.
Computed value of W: 0.09 mag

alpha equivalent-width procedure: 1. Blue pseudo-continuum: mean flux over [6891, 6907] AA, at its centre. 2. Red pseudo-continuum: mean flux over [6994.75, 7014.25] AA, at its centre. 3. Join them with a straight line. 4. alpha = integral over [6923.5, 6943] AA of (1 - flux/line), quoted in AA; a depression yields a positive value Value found -0.8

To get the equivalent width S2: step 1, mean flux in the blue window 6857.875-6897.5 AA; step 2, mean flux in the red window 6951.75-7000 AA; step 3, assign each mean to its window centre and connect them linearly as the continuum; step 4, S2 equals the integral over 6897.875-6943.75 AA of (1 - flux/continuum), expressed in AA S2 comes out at 0.94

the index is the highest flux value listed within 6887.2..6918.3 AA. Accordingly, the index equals 10.58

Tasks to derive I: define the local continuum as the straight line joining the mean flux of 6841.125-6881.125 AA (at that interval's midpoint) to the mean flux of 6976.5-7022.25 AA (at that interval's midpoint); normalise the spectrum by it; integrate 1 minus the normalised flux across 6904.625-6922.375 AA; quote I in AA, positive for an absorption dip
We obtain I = 0.8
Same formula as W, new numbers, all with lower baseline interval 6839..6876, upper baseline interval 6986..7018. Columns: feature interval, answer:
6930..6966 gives -0.06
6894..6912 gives 0.08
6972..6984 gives 0.00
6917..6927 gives 0.03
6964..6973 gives -0.04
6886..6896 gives 0.02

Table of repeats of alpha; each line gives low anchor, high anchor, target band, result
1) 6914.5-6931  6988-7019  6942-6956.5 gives -1.4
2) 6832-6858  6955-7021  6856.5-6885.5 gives 1.2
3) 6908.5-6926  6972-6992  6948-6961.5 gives -1.1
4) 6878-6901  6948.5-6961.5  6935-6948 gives -0.3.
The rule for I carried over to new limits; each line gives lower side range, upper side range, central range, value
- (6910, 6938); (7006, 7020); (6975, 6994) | -0.3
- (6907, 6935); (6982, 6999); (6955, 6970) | -1.2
